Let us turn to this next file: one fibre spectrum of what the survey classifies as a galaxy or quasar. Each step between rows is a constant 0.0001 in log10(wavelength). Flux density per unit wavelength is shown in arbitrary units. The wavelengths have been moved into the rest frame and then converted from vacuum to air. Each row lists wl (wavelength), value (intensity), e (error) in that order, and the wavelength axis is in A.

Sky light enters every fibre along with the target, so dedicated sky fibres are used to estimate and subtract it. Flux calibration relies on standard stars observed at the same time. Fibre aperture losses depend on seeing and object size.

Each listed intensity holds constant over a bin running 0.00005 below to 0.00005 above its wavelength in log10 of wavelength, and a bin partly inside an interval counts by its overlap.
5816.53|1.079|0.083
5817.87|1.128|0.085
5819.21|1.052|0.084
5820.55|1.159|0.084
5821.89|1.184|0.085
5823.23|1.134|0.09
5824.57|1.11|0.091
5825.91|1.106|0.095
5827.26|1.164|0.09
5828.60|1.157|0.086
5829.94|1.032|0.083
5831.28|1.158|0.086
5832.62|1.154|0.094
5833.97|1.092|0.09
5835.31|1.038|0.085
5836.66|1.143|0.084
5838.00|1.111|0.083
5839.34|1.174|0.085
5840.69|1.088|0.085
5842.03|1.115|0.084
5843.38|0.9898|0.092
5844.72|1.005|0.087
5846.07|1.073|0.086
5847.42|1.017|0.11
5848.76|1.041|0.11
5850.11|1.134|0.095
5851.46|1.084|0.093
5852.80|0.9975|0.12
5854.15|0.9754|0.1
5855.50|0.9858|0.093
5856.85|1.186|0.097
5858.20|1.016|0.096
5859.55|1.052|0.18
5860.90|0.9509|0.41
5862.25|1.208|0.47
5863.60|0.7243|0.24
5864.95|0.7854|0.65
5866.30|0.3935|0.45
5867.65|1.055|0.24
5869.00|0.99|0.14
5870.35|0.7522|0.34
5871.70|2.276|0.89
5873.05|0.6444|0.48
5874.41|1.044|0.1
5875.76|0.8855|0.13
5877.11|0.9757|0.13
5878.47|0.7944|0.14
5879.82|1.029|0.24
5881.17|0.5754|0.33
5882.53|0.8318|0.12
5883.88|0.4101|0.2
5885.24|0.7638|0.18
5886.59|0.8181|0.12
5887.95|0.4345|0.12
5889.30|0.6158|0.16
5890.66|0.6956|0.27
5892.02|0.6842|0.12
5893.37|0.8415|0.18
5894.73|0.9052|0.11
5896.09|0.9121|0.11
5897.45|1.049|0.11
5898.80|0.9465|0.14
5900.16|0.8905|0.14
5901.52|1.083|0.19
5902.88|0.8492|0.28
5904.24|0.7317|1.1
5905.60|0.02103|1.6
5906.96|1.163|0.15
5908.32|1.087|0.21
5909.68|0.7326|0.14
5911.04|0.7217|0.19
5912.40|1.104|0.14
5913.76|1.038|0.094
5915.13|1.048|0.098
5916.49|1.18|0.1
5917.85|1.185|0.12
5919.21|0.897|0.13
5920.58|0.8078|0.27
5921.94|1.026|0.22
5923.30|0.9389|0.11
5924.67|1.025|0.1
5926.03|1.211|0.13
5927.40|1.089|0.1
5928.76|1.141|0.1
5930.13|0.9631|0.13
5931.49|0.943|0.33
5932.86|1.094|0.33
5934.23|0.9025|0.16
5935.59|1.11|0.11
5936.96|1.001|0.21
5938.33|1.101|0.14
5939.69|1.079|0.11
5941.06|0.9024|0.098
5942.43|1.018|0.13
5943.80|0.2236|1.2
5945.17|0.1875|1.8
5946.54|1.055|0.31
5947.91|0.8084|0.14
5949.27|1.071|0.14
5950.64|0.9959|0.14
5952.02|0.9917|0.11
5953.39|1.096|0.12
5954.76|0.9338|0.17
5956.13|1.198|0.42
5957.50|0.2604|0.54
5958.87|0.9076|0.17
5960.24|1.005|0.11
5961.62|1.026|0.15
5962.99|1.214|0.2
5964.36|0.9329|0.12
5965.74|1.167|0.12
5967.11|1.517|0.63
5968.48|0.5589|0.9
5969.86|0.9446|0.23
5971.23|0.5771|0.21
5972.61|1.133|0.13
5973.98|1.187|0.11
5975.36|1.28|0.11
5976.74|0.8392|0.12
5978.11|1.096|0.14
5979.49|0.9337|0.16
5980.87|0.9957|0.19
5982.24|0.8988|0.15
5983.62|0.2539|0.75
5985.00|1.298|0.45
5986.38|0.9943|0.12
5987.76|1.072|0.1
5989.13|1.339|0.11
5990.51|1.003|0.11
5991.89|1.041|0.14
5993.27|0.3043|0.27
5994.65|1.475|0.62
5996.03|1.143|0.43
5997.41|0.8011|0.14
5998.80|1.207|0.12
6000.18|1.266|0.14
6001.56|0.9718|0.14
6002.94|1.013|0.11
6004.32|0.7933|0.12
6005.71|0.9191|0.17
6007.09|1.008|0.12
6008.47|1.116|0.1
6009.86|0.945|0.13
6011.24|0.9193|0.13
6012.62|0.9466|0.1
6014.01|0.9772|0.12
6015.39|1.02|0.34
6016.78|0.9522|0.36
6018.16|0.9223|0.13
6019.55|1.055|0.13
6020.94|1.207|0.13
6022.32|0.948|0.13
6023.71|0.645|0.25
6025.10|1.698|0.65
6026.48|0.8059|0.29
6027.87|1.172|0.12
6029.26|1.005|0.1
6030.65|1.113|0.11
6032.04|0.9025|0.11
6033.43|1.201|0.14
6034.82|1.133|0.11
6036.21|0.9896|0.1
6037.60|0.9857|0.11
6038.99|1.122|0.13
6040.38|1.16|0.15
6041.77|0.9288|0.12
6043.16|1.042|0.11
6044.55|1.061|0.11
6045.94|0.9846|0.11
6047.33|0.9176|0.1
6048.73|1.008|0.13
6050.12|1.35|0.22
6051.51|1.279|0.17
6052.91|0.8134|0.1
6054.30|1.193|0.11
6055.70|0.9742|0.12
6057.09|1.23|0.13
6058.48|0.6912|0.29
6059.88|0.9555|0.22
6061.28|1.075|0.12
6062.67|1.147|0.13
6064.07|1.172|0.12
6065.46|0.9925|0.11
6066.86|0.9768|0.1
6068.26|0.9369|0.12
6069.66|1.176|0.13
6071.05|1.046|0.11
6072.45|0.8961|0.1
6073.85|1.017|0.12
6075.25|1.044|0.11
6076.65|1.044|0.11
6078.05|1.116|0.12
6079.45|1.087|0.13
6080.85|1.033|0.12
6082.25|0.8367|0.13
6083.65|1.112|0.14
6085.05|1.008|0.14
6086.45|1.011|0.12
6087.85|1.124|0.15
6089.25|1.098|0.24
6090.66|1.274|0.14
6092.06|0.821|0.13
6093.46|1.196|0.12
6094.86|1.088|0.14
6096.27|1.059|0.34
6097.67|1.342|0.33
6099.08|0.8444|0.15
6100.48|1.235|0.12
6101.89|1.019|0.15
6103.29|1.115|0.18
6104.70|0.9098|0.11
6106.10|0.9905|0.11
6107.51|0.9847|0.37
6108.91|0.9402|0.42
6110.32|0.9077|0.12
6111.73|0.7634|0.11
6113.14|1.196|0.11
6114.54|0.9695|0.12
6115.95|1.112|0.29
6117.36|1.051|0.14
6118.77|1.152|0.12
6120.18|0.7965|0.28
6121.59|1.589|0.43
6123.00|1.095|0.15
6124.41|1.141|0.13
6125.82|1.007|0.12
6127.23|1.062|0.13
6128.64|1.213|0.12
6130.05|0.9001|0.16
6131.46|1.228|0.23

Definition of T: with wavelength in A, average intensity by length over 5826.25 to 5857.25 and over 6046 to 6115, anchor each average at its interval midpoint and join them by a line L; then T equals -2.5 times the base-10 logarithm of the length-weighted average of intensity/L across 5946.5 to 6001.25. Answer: 0.07 mag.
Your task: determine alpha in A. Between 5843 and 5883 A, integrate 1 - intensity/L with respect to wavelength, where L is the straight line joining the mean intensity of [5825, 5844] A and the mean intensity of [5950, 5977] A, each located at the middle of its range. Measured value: 3.7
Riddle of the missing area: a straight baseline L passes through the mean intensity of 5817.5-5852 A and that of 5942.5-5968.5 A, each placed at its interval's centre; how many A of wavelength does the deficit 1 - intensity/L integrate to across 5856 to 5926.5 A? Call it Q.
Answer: 7.65 A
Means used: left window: 1.1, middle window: 0.903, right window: 0.915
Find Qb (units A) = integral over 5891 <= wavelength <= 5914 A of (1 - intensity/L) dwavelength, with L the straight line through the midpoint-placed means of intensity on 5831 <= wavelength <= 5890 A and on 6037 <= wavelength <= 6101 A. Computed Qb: 2.8 A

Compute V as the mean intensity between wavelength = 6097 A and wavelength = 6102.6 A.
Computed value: 1.11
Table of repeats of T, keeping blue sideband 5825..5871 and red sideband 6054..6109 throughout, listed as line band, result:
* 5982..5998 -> 0.07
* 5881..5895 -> 0.44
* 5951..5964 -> 0.08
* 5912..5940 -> -0.01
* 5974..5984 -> 0.11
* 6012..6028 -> 0.02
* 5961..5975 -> 0.01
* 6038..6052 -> -0.04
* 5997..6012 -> 0.04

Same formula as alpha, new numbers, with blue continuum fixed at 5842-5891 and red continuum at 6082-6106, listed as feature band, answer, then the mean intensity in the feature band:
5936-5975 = 1.8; 0.936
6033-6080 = -0.3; 1.05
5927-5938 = -0.7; 1.03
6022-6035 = -0.5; 1.06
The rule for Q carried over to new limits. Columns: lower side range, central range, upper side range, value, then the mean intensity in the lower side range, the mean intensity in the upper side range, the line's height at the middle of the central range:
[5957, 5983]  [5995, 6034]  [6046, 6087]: -0.9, 0.976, 1.04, 1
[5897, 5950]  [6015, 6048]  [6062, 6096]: -0.8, 0.934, 1.05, 1.02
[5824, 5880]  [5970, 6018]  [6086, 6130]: 2.9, 1.04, 1.07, 1.05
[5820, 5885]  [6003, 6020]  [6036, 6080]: 1.2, 1.02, 1.04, 1.04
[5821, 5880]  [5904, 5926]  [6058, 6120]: 2.4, 1.05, 1.03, 1.04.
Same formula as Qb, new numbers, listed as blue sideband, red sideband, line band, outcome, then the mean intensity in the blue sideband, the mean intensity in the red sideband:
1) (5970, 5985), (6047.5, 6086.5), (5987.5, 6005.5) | -1.3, 0.938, 1.04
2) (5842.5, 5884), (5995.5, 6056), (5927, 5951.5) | 1.9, 0.972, 1.04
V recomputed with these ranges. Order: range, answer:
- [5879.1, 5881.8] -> 0.808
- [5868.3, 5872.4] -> 1.34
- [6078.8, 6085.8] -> 1.02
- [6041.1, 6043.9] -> 0.988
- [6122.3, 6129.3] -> 1.1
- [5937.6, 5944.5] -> 0.864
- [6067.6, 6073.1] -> 1.02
